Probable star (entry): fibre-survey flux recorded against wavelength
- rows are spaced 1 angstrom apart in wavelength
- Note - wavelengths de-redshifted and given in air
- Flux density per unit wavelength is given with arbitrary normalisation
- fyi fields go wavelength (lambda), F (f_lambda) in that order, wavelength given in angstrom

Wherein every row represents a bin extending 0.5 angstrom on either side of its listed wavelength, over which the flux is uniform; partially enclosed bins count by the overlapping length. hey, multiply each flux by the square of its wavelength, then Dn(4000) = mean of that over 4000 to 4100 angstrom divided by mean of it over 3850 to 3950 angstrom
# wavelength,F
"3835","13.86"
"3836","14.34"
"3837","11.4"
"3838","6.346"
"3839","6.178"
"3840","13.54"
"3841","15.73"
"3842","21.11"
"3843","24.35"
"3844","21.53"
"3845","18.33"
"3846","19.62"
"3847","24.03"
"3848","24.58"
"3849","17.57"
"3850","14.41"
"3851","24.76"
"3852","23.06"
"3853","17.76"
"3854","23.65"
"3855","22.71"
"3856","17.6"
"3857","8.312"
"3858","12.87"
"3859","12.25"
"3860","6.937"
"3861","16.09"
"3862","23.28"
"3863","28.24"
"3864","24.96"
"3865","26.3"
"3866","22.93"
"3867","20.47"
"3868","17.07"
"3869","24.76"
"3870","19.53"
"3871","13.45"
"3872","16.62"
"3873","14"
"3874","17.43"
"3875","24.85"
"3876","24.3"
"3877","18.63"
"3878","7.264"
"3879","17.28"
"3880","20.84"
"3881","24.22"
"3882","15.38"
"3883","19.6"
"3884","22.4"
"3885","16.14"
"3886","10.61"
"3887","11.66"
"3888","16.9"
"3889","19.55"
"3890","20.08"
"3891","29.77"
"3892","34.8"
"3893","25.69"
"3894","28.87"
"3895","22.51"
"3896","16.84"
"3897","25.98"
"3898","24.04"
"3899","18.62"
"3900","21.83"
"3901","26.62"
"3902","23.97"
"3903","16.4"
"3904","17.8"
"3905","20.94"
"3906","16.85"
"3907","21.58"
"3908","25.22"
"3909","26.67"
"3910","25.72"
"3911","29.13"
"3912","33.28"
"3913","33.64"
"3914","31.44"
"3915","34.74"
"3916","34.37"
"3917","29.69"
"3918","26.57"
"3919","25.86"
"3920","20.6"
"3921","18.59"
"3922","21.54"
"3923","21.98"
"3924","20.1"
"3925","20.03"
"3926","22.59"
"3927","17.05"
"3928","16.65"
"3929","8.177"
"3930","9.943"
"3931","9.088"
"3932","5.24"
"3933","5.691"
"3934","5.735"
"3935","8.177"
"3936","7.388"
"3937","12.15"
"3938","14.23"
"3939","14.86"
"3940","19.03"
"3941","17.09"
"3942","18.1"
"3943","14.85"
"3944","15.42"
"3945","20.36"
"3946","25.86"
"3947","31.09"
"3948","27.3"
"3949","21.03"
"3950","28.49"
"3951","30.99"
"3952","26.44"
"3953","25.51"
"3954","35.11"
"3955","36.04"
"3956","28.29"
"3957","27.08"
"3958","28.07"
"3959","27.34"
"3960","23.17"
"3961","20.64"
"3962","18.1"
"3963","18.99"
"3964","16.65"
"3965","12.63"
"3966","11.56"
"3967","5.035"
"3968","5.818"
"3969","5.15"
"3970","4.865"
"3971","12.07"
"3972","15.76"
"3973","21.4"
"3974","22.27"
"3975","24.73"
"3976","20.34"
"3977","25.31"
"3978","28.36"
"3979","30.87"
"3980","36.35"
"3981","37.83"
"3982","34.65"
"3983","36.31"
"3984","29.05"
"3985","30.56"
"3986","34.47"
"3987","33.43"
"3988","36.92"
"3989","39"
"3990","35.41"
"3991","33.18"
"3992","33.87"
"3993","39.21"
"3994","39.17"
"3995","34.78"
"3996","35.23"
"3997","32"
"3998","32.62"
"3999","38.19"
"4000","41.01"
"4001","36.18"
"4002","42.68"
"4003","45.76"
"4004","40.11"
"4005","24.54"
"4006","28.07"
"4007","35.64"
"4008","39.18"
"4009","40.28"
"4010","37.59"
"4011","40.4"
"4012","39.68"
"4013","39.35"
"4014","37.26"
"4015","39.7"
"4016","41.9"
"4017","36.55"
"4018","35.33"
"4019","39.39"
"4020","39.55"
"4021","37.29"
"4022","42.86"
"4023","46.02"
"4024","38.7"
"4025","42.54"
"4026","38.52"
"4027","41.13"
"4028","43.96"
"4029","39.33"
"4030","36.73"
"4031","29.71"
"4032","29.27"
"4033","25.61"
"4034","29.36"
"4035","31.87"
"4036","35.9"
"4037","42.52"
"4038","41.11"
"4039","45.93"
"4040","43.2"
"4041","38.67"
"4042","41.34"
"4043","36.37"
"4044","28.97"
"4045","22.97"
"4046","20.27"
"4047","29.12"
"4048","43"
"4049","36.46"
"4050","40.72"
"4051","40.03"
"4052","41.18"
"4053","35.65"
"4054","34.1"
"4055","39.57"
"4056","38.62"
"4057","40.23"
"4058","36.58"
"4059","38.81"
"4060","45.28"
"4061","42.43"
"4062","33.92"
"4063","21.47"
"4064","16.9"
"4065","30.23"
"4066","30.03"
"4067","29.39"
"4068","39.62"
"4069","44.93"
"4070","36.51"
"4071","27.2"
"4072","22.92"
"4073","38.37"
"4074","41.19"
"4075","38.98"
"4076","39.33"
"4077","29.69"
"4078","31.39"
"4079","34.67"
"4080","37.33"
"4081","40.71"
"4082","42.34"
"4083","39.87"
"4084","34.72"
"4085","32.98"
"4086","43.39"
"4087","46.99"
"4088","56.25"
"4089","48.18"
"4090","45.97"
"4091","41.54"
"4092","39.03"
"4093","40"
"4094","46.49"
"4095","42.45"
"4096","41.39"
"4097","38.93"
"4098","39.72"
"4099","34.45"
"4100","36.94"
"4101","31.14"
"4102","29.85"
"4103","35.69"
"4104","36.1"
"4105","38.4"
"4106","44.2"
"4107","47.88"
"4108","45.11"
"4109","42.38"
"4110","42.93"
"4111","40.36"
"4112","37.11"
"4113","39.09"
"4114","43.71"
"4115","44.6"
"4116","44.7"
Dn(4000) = 2.0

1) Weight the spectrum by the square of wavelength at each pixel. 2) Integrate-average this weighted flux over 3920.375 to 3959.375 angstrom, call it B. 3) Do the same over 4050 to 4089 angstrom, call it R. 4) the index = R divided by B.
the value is 2.01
